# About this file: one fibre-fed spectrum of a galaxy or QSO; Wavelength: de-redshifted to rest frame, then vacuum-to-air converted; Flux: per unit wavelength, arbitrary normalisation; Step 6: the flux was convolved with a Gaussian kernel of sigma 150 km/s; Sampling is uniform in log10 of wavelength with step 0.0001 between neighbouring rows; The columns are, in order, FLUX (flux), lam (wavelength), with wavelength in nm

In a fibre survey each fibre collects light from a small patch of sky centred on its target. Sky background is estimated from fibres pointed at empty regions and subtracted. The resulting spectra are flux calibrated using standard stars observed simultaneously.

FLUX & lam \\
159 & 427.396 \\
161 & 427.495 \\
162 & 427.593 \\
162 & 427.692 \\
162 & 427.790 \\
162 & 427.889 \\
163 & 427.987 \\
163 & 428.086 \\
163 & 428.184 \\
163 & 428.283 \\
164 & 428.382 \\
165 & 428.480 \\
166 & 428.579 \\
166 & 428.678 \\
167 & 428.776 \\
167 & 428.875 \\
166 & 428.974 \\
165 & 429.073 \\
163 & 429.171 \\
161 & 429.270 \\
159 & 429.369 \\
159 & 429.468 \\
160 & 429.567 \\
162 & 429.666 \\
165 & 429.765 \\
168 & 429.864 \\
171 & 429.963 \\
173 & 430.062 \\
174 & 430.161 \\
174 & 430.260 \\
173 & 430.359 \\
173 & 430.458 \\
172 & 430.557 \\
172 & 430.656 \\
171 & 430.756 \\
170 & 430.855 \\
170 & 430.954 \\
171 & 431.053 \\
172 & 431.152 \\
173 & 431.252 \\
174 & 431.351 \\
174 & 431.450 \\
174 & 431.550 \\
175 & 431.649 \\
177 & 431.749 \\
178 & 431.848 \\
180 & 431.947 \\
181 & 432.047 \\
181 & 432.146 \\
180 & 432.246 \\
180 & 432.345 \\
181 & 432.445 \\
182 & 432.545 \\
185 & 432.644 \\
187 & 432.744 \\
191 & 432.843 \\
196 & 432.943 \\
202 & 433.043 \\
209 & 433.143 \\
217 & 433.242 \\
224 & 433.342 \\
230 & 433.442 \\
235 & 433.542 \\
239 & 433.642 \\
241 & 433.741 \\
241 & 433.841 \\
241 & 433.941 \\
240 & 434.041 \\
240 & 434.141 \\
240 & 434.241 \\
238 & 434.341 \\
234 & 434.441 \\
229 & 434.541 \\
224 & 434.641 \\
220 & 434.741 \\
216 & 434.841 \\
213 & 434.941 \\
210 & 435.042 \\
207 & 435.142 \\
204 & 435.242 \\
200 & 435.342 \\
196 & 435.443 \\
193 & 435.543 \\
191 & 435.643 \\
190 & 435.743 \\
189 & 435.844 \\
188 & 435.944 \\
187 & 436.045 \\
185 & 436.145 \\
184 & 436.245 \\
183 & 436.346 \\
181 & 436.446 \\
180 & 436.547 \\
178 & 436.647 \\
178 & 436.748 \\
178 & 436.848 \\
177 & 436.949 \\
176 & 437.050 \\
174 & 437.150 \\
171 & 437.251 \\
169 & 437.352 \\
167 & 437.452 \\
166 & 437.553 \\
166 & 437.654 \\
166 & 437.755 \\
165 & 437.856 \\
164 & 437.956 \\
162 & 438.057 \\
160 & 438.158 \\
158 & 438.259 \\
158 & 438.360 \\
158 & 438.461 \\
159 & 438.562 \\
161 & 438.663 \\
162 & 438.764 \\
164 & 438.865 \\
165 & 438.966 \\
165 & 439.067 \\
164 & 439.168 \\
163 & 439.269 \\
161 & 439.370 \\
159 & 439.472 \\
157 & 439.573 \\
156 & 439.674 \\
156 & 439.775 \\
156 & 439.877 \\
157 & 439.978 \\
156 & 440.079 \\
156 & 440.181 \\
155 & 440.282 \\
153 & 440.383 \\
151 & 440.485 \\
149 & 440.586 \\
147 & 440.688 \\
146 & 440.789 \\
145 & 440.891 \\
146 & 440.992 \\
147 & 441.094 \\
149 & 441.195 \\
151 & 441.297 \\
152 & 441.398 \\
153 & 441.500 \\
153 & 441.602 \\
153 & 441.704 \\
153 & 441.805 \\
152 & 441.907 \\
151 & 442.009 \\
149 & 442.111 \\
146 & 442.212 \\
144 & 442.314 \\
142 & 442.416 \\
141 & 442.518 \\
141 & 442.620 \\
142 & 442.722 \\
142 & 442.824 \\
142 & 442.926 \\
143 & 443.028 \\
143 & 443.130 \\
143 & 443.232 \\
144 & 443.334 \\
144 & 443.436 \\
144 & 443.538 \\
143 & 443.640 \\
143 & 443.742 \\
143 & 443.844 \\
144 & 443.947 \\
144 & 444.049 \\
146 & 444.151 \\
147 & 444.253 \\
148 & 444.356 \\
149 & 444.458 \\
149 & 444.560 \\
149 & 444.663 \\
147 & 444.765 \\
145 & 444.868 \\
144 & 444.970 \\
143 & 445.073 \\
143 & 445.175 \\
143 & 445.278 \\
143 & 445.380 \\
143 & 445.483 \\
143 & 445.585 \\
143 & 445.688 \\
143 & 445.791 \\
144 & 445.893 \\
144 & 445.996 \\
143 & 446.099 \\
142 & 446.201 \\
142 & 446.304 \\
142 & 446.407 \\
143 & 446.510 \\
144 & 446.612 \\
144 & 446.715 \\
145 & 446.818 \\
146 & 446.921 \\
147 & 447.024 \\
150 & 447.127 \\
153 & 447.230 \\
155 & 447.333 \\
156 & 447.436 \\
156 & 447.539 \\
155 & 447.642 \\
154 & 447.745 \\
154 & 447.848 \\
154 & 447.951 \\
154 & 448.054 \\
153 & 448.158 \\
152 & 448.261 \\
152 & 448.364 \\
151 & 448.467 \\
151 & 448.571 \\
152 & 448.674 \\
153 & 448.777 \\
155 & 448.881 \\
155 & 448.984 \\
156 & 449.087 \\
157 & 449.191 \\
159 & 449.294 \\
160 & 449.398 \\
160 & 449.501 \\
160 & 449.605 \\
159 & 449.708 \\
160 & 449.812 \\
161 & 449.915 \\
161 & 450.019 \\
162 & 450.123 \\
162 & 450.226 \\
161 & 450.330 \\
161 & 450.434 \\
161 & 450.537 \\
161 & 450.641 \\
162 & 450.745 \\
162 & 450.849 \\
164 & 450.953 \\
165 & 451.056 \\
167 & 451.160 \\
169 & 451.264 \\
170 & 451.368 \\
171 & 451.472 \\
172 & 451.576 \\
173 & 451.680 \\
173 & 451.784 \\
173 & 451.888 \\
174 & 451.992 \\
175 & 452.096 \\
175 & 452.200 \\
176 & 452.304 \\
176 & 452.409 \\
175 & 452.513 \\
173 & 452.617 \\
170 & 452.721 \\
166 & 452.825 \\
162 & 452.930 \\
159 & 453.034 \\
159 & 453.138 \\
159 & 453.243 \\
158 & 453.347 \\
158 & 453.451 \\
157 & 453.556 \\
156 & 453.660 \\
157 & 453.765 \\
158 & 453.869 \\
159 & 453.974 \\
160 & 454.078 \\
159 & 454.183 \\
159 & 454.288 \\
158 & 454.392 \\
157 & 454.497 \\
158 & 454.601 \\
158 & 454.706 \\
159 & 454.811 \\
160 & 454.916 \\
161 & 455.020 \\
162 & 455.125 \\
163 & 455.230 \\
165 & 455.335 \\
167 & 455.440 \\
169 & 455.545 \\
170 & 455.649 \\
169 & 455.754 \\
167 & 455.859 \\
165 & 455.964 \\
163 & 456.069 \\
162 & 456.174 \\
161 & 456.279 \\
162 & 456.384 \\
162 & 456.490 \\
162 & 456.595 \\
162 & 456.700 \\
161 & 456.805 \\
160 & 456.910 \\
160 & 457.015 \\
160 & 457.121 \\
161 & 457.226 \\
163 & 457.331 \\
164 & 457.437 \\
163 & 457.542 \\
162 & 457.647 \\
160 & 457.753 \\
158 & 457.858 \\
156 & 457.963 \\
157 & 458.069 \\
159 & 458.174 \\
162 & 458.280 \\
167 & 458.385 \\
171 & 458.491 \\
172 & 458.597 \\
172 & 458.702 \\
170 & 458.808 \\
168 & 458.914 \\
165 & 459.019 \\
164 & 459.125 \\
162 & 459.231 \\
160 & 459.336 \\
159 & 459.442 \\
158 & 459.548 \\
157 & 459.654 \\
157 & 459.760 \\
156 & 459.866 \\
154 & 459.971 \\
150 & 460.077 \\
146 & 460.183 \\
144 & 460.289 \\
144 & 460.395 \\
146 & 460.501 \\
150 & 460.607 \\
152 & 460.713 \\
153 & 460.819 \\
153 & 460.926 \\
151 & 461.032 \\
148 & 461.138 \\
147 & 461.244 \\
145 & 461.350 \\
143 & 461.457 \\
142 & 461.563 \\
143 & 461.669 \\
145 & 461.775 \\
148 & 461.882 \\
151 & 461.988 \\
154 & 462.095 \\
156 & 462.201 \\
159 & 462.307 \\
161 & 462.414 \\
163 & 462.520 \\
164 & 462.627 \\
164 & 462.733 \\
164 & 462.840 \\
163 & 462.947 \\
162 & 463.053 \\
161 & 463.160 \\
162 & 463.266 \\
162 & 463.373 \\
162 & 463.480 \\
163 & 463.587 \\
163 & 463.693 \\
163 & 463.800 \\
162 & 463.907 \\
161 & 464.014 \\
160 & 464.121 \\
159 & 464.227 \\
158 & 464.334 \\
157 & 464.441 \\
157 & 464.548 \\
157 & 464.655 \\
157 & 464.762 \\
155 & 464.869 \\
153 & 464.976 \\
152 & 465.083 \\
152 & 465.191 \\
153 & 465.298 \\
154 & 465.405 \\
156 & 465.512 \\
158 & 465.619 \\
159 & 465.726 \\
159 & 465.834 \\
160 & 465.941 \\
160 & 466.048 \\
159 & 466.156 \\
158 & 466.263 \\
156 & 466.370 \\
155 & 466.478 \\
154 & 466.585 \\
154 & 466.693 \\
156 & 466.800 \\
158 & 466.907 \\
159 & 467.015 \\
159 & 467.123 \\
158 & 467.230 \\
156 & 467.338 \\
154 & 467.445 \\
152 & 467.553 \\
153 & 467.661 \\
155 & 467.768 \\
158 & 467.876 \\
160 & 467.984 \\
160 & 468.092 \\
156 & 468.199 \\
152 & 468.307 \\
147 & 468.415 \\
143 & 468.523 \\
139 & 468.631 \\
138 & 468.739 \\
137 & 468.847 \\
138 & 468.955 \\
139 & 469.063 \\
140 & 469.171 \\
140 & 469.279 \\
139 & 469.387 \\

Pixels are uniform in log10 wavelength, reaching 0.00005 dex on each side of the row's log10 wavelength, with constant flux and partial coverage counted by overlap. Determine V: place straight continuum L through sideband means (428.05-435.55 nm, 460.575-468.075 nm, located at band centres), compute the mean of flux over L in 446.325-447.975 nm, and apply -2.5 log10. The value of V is 0.16 mag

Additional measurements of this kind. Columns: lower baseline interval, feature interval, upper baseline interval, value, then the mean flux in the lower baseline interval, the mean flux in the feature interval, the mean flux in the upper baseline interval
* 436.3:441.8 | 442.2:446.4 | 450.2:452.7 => 0.145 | 161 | 144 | 169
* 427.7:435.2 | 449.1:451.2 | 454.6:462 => 0.041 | 188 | 161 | 158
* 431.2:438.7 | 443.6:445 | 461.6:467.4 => 0.235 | 192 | 146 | 158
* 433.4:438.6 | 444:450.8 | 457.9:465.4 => 0.177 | 195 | 151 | 157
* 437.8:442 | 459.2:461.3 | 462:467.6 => 0.039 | 156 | 152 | 158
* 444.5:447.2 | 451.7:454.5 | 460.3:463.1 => -0.115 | 144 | 165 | 153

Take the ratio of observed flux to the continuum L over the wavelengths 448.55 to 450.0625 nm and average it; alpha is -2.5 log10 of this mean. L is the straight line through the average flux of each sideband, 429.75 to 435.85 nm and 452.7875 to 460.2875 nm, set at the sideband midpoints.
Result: 0.10 mag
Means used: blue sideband 197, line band 157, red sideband 161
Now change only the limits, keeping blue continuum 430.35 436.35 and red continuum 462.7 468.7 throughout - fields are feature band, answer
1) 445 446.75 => 0.263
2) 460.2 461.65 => 0.110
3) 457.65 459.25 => 0.014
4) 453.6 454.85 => 0.089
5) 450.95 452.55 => 0.018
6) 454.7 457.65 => 0.041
